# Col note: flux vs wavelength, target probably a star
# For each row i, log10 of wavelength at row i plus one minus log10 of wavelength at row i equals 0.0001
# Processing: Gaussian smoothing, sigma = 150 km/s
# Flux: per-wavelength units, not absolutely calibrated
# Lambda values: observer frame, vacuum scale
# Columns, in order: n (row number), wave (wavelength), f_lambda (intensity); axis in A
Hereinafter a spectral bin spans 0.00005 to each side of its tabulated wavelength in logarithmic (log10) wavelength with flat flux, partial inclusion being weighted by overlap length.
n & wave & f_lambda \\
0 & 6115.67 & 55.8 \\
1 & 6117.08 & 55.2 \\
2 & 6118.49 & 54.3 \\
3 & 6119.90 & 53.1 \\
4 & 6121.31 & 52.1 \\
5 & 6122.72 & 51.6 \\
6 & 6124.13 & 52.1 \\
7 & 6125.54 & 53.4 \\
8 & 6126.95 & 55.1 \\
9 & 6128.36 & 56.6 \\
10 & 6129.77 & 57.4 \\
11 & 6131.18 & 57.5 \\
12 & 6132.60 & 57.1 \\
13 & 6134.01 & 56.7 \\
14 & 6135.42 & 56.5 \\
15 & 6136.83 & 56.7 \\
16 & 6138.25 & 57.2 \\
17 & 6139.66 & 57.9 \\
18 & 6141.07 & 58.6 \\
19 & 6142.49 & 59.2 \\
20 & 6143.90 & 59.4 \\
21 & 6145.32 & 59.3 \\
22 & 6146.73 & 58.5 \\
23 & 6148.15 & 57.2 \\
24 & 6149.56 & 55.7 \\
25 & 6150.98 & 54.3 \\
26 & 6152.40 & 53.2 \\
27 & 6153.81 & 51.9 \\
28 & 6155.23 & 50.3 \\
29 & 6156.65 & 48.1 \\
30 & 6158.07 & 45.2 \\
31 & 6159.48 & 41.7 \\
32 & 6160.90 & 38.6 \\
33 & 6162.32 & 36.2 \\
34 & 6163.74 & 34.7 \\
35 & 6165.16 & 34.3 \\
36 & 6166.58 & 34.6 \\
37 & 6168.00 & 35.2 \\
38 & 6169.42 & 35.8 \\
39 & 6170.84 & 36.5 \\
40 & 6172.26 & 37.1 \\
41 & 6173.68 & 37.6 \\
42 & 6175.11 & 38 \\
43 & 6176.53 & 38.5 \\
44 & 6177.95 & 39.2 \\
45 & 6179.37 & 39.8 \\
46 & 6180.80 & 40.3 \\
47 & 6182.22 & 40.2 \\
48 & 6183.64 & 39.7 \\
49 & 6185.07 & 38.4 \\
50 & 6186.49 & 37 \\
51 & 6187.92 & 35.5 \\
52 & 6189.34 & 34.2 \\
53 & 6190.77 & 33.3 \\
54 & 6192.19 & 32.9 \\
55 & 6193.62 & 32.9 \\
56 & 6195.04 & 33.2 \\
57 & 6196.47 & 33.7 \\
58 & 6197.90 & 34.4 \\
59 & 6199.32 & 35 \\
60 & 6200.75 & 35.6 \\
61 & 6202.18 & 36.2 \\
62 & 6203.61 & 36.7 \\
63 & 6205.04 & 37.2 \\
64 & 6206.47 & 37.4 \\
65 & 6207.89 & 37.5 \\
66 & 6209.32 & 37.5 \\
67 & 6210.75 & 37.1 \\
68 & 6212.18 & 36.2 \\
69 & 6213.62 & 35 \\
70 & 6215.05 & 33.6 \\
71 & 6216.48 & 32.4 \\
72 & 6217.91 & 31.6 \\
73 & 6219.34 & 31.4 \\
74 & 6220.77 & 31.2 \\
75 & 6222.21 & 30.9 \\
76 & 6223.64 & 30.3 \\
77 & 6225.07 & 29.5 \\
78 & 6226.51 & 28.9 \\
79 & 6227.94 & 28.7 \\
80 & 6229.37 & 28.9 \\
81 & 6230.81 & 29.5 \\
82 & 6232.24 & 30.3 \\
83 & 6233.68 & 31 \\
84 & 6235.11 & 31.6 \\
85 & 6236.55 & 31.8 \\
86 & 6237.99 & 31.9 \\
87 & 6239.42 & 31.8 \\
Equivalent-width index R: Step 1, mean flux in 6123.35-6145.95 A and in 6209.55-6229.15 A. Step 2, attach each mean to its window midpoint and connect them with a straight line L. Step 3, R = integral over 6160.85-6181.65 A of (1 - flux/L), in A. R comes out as 4.1 A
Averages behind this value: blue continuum 56.9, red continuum 32.1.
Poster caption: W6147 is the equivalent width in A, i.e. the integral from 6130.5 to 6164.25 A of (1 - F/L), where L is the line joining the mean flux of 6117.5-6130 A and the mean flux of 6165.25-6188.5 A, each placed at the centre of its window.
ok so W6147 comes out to -4.2 A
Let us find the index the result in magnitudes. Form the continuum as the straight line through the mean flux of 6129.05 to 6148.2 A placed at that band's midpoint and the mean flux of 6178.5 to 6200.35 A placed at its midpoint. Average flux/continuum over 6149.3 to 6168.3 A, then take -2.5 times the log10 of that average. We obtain 0.13 mag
